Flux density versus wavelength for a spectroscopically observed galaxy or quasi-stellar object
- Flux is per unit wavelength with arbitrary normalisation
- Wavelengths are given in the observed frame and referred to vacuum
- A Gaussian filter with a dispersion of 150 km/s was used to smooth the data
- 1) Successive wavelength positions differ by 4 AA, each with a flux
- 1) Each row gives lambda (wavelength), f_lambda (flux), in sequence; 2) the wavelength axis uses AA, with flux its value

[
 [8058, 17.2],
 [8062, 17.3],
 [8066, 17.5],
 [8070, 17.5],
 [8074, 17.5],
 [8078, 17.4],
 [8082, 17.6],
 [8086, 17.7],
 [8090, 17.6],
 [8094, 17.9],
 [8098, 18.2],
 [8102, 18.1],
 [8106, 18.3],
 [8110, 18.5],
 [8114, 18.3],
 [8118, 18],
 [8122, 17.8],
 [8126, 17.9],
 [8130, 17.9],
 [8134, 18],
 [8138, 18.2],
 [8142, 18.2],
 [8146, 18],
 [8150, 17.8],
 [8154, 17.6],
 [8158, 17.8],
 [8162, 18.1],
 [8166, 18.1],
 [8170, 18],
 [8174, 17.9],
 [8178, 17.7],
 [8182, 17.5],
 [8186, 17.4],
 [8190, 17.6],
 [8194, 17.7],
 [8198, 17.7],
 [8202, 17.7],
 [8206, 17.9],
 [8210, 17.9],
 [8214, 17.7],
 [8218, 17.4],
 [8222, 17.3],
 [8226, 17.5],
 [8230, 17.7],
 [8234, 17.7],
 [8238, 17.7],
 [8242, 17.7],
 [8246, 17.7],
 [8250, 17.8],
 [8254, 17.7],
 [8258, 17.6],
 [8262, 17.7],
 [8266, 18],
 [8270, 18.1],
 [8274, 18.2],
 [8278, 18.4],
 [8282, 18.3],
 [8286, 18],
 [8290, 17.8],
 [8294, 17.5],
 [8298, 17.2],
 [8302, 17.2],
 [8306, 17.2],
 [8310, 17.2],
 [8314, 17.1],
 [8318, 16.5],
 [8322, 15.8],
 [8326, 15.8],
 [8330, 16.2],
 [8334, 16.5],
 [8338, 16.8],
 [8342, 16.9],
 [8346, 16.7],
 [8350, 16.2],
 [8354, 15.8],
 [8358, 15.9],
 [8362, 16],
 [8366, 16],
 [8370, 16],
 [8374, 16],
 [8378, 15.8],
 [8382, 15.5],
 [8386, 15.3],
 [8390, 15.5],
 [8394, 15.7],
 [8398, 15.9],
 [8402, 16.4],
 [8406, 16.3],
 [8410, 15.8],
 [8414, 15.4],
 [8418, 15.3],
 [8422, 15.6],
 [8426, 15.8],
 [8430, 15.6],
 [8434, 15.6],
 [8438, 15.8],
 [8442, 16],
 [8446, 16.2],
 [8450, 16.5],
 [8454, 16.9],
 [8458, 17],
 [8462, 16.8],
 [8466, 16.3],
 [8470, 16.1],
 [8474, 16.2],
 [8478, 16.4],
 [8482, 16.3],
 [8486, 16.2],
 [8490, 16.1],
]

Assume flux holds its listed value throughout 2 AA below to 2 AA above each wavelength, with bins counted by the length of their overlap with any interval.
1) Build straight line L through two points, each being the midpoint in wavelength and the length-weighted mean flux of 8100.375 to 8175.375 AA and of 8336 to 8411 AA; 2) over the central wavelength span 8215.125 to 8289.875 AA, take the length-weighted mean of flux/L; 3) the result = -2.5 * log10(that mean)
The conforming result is -0.047 mag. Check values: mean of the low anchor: 18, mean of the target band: 17.8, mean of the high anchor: 16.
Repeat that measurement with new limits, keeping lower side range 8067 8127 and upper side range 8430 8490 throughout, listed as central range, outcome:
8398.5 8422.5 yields 0.05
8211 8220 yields -0.01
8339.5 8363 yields 0.03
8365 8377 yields 0.05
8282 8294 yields -0.05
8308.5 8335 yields 0.03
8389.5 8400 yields 0.06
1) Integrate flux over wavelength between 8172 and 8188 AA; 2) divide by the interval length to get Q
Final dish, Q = 17.6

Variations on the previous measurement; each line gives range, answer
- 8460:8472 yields 16.4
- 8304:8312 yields 17.2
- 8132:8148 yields 18.1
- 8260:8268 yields 17.9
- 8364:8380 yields 15.9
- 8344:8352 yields 16.4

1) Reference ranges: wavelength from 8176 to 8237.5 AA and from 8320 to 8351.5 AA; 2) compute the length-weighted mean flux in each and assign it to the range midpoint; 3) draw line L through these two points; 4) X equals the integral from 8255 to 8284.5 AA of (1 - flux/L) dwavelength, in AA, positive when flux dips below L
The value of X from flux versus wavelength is -1.8 AA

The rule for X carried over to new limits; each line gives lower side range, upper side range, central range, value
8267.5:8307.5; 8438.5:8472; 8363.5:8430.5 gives 4.6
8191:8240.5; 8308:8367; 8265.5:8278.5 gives -0.8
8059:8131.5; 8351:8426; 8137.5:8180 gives -1.3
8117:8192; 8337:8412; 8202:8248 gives -1.0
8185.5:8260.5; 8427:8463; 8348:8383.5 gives 1.8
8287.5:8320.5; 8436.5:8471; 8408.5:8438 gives 1.7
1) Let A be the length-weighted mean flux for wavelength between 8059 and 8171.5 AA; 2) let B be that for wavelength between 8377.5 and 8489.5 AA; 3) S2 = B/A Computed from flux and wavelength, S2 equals 0.90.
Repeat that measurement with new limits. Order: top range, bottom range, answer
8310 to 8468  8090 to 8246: 0.90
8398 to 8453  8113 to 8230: 0.89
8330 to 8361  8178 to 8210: 0.93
